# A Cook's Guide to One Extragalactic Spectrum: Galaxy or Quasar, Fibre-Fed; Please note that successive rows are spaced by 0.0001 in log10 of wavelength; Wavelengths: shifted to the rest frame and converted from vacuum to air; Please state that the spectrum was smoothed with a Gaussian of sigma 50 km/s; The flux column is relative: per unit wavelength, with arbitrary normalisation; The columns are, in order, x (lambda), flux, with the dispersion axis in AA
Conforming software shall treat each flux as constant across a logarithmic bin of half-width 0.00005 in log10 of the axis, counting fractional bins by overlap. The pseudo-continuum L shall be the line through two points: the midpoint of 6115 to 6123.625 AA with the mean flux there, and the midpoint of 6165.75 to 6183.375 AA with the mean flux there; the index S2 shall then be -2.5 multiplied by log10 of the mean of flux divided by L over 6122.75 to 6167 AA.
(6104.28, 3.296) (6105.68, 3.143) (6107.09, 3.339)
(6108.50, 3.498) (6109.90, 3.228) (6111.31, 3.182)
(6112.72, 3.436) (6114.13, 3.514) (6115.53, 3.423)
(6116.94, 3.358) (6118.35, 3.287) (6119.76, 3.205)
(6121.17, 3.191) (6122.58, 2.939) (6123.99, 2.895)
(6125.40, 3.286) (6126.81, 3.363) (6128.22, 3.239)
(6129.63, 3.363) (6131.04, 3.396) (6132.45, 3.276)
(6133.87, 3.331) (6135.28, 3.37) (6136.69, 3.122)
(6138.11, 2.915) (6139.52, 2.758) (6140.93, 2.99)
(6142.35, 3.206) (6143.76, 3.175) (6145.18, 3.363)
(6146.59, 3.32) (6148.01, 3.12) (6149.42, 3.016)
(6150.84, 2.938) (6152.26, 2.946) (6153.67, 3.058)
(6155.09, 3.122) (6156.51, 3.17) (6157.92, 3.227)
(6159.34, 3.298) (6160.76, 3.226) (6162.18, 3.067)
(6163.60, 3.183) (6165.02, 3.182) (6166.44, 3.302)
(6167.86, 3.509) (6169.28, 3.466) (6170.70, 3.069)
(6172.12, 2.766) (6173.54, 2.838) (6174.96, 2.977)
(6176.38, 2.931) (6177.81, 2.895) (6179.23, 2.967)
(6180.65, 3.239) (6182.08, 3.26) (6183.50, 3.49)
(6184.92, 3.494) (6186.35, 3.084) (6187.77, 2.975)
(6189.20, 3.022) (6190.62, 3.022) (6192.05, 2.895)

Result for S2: 0.00 mag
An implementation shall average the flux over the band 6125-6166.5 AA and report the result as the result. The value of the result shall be 3.17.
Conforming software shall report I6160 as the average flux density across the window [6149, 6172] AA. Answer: 3.16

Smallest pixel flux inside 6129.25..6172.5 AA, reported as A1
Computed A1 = 2.758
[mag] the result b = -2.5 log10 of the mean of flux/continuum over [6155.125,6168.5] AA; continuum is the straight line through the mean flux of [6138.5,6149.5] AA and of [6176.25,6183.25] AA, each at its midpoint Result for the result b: -0.04 mag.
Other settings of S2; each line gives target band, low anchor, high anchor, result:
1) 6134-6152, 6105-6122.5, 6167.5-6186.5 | 0.04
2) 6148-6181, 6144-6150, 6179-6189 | 0.04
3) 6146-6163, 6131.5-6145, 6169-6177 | -0.02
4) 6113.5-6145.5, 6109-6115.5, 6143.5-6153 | 0.01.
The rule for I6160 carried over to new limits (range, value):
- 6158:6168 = 3.23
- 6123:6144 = 3.18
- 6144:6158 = 3.13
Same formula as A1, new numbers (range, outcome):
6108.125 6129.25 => 2.895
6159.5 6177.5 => 2.766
